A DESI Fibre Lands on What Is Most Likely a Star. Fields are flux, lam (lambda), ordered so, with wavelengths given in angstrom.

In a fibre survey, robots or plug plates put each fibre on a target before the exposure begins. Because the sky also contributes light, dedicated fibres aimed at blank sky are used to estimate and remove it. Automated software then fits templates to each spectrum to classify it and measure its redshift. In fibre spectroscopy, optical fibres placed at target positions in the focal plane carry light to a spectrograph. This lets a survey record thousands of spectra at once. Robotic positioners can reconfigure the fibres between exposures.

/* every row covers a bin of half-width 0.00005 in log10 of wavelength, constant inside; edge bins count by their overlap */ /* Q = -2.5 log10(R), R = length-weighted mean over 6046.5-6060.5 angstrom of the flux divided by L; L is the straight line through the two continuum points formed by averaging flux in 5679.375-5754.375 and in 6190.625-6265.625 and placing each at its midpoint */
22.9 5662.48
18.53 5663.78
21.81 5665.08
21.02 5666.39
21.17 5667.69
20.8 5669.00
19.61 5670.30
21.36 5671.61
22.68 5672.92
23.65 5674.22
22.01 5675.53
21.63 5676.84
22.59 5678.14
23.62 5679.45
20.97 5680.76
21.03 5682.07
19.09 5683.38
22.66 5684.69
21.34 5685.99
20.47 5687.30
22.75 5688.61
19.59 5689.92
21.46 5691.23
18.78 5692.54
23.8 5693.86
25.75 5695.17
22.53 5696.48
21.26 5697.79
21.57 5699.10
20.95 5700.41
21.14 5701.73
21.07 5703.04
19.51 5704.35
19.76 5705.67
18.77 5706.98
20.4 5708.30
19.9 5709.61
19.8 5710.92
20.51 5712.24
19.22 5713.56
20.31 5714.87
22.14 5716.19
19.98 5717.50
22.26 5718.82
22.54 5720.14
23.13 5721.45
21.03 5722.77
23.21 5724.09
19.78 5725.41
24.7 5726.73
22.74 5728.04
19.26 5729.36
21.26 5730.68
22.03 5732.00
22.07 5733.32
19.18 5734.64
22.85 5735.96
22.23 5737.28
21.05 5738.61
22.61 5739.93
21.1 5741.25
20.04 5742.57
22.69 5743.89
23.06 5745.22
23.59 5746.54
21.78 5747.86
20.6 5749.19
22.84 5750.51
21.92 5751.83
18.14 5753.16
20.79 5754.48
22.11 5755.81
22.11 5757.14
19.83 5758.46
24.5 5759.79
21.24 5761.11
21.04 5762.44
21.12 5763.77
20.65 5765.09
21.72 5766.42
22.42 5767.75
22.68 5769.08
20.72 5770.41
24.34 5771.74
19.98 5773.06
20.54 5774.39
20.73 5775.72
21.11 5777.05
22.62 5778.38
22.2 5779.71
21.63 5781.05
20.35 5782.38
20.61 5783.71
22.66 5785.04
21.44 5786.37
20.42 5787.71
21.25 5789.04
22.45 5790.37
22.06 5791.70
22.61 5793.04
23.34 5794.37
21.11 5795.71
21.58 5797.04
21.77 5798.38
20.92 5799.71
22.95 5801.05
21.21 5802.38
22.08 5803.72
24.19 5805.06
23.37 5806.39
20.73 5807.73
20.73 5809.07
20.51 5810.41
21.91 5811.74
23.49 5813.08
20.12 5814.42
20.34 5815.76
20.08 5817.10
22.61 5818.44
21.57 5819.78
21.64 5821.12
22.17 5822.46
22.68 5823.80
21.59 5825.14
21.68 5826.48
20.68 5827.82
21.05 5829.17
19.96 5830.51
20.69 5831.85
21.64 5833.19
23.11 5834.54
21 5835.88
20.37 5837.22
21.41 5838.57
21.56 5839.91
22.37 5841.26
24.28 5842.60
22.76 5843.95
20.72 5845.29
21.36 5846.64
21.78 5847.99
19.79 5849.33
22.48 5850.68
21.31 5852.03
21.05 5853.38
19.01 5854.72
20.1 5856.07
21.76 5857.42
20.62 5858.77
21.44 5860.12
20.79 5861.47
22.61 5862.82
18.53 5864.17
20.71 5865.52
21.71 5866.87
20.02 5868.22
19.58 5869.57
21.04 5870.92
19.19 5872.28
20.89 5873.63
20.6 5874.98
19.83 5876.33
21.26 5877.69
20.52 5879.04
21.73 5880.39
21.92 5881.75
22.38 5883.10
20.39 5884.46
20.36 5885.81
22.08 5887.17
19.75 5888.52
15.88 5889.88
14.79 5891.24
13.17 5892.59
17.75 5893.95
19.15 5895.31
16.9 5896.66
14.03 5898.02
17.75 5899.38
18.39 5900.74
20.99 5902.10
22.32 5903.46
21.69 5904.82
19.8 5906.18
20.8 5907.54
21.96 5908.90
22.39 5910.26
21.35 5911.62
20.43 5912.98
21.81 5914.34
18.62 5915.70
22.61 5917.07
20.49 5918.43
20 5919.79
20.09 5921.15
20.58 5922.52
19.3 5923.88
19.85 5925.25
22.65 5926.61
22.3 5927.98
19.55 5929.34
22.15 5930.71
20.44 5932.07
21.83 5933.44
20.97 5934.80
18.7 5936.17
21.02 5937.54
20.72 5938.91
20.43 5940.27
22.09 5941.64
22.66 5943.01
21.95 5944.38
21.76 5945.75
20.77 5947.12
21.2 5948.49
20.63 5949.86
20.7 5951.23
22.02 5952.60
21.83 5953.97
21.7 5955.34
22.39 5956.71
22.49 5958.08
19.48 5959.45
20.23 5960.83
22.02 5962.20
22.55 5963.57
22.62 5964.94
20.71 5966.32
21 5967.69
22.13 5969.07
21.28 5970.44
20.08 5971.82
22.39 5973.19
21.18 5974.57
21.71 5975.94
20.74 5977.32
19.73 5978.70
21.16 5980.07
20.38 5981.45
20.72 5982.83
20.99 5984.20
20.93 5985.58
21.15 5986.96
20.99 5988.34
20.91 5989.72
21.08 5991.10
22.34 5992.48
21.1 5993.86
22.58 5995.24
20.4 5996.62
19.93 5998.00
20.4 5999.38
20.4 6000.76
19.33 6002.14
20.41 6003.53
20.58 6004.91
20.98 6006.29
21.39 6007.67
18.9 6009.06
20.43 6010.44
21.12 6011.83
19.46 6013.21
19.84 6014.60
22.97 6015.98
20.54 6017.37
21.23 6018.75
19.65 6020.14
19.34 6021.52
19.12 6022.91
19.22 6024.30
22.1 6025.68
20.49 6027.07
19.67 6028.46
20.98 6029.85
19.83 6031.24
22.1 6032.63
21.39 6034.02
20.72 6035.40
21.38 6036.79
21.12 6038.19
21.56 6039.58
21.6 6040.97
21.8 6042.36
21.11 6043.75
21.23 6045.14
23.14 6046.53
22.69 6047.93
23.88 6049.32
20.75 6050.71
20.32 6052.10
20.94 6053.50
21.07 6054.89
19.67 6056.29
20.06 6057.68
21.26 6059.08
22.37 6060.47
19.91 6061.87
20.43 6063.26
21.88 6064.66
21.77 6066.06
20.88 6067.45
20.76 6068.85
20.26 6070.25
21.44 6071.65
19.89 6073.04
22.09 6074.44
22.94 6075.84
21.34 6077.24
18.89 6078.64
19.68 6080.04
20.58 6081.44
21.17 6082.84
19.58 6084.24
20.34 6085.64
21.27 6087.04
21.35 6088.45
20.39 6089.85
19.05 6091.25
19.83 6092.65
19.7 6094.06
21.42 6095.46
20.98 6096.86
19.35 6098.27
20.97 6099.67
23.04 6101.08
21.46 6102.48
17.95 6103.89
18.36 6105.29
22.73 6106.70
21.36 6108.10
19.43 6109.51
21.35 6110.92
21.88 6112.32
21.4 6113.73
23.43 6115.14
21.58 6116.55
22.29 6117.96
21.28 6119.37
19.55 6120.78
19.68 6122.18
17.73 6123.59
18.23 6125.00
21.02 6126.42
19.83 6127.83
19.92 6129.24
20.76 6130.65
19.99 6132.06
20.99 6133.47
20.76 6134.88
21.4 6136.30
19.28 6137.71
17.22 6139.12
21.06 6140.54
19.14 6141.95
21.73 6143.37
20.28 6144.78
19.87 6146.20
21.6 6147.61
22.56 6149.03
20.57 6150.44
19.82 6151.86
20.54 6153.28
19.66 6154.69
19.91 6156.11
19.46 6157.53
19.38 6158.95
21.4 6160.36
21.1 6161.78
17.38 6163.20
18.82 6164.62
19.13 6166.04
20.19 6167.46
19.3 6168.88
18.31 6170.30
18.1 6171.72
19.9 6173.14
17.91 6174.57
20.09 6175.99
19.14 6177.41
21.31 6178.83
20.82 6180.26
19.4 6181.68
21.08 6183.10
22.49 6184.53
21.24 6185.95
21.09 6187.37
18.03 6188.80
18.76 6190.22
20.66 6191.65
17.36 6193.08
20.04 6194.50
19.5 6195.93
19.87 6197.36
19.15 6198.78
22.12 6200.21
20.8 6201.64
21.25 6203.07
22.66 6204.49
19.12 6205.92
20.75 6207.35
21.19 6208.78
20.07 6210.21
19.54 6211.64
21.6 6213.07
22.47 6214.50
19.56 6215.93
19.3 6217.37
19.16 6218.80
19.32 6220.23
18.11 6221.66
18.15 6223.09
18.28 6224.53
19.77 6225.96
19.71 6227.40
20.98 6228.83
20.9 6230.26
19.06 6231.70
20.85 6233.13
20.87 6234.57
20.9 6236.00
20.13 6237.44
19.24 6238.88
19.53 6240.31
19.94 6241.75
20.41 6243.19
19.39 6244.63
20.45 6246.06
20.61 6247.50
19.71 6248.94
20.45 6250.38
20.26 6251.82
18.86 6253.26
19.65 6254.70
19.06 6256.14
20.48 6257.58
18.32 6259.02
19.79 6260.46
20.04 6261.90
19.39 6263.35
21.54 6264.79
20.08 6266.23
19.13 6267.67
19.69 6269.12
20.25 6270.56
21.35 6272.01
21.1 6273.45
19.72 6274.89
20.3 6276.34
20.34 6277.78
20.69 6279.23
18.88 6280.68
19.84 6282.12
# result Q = -0.05 mag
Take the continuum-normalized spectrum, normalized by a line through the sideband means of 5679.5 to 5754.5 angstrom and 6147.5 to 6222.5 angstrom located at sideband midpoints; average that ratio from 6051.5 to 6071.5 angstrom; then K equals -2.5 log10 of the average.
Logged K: -0.02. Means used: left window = 21.3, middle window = 20.8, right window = 20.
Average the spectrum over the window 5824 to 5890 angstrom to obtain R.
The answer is 21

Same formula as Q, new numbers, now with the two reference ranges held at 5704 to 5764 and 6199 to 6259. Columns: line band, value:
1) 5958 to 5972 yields -0.03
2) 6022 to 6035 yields 0.00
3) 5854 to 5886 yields 0.01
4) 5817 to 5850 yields -0.03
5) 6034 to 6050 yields -0.06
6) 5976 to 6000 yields -0.01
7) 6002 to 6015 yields 0.02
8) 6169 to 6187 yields 0.01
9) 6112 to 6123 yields -0.05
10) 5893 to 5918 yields 0.06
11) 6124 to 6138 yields 0.01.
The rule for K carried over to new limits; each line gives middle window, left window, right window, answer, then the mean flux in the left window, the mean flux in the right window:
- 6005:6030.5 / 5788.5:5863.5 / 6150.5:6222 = 0.02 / 21.6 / 20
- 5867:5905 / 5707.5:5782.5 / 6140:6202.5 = 0.08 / 21.5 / 20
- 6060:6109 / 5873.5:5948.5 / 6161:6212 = -0.03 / 20.3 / 19.9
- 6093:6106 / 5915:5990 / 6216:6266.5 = 0.00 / 21.1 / 19.8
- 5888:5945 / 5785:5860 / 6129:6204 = 0.06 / 21.6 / 20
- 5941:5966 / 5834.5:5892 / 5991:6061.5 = -0.04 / 20.8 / 20.9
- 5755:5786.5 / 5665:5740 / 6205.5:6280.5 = -0.02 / 21.4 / 20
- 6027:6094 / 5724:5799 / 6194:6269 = -0.02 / 21.6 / 20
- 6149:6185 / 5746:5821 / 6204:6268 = 0.02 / 21.6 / 20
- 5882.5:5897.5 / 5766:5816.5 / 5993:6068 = 0.17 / 21.7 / 20.9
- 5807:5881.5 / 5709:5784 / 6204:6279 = 0.00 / 21.5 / 20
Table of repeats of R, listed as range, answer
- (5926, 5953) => 21.2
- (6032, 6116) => 21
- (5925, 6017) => 21.1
